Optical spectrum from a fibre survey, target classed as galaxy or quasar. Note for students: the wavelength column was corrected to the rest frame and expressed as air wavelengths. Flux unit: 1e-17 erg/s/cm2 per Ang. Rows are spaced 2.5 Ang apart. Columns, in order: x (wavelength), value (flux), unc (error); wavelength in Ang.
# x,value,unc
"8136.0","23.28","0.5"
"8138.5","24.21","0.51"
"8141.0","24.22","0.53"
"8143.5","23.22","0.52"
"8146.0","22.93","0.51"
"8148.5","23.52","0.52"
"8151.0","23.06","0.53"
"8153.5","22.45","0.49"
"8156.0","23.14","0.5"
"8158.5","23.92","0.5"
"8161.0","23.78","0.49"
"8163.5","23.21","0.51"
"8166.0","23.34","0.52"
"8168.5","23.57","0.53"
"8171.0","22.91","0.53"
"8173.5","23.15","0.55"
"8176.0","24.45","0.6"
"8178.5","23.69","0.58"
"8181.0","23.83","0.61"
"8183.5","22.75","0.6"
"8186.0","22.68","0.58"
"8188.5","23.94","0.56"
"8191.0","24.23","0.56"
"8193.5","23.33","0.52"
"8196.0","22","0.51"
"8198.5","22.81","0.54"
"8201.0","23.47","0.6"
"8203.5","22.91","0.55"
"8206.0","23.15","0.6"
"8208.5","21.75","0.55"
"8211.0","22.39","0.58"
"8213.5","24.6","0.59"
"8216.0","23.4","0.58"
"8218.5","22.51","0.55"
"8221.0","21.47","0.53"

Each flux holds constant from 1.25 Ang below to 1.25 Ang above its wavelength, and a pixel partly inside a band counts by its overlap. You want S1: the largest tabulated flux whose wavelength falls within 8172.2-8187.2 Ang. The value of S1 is 24.45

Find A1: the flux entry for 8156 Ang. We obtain 23.14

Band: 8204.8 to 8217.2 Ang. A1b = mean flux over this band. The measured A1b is 23.1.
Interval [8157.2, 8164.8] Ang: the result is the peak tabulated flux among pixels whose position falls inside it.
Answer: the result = 23.92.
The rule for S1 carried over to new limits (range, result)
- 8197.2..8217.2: 24.6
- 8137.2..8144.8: 24.22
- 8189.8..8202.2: 24.23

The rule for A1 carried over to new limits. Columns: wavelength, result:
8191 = 24.23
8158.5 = 23.92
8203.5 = 22.91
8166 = 23.34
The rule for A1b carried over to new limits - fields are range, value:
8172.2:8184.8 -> 23.6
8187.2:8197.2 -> 23.4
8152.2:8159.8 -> 23.2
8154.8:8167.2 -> 23.5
